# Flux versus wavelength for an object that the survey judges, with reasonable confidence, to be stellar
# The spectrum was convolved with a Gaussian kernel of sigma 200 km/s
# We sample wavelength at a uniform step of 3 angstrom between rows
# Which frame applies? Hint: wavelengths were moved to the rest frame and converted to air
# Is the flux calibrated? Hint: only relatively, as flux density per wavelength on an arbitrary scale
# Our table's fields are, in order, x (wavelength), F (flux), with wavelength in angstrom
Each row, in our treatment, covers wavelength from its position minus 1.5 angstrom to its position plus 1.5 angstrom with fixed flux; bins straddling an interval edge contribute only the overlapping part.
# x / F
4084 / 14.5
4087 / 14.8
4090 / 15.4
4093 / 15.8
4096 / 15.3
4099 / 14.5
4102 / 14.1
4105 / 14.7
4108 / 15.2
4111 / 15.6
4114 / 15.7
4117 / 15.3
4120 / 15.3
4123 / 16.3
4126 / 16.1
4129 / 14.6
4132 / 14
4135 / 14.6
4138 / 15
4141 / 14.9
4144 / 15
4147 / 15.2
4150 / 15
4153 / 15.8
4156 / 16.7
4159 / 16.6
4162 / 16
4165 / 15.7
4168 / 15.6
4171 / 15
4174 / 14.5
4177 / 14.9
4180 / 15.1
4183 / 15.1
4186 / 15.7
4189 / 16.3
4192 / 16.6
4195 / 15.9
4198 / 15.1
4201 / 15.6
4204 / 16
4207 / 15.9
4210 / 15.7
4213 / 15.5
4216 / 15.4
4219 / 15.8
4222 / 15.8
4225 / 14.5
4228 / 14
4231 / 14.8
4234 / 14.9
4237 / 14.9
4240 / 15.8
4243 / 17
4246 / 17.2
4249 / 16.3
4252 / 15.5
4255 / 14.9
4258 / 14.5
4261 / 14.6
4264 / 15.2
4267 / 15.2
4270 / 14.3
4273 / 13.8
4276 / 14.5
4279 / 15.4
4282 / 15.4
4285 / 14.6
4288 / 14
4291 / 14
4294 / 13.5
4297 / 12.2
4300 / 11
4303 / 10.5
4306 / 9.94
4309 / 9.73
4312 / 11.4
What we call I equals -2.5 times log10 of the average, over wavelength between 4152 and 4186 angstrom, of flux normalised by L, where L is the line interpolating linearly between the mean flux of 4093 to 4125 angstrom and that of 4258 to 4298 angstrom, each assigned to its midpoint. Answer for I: -0.04 mag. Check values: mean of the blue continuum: 15.2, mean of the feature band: 15.5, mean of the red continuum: 14.4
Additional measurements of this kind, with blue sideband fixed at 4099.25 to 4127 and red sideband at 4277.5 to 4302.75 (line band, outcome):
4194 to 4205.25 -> -0.08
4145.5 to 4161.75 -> -0.07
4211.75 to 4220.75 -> -0.09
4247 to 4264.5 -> -0.10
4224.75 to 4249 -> -0.10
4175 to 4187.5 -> -0.04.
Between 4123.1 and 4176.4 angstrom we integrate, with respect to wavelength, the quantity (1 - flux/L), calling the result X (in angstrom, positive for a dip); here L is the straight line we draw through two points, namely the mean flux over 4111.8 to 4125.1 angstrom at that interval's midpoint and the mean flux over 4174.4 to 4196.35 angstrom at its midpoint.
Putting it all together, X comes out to 1.04 angstrom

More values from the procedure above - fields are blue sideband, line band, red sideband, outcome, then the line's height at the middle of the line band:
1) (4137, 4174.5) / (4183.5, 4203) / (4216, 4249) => -0.4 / 15.5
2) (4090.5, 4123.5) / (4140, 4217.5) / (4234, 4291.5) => -2.0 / 15.2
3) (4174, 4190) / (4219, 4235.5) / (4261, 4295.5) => 0.1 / 14.9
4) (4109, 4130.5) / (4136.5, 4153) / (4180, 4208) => 0.6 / 15.6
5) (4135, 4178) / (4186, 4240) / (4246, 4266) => -0.4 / 15.4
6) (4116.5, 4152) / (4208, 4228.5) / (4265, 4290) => -0.7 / 14.8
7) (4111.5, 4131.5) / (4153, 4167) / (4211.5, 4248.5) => -0.6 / 15.5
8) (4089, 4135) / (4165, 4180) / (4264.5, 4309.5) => -0.6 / 14.5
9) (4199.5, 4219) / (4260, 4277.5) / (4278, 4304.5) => -0.7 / 14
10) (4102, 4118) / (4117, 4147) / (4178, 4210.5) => 0.4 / 15.3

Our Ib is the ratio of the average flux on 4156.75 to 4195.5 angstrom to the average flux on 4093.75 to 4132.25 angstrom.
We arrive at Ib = 1.03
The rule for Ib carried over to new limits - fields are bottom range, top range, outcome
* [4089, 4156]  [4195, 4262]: 1.02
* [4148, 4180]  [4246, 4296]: 0.95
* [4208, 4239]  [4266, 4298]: 0.94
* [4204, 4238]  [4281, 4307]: 0.84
